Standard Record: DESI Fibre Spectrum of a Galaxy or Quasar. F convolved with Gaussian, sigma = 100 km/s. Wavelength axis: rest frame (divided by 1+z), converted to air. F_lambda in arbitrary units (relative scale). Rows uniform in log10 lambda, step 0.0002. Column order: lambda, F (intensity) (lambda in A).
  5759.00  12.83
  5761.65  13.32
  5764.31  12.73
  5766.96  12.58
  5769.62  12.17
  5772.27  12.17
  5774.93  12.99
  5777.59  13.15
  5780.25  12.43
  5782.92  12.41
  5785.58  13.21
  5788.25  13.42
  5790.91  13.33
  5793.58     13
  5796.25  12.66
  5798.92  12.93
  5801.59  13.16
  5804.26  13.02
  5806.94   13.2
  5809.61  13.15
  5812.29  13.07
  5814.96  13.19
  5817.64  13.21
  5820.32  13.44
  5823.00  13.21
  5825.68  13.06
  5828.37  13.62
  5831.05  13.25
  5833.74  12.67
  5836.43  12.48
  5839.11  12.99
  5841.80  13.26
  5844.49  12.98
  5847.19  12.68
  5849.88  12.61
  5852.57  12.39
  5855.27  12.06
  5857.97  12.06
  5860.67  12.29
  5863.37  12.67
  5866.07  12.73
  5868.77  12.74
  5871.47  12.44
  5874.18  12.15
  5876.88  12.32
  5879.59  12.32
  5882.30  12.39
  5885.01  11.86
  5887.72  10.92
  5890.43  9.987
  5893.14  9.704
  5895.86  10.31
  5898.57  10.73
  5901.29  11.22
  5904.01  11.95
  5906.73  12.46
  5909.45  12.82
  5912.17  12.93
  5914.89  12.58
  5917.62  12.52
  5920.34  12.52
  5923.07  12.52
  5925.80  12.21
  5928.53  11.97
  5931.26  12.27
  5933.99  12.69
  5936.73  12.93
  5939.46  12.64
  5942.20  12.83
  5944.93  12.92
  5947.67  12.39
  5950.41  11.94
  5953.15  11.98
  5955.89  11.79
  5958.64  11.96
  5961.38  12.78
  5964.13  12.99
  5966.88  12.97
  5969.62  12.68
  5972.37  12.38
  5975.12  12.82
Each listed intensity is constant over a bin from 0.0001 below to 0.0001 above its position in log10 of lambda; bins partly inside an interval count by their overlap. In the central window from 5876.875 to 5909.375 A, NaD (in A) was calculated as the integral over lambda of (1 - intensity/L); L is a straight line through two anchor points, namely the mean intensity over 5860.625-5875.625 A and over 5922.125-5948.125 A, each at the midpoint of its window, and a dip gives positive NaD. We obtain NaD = 3.03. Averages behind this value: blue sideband 12.5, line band 11.4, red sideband 12.5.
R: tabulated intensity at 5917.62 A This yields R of 12.52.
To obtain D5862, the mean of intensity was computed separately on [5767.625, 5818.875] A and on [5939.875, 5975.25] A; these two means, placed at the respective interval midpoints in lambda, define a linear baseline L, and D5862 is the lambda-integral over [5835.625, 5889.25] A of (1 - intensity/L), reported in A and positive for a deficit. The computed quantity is 1.44 A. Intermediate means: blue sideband 12.9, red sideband 12.5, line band 12.4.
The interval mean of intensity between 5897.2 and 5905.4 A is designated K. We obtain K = 11.3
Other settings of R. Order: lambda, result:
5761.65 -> 13.32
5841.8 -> 13.26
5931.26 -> 12.27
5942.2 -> 12.83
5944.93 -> 12.92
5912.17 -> 12.93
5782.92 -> 12.41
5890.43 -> 9.987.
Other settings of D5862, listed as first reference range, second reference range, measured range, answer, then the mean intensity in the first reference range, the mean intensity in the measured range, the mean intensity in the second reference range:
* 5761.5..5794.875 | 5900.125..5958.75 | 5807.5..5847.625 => -1.32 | 12.8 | 13.1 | 12.4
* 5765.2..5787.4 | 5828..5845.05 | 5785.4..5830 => -1.14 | 12.7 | 13.2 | 13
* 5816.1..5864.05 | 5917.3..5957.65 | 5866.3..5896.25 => 2.39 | 12.8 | 11.6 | 12.4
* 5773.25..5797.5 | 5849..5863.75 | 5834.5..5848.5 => -0.48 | 12.9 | 12.9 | 12.3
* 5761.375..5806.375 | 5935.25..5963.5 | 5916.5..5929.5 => 0.15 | 12.9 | 12.4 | 12.4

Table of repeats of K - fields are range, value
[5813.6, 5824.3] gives 13.3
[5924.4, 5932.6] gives 12.1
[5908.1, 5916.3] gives 12.8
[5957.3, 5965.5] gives 12.6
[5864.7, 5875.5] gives 12.5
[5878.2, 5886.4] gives 12.2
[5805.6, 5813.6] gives 13.1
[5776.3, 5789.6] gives 12.9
